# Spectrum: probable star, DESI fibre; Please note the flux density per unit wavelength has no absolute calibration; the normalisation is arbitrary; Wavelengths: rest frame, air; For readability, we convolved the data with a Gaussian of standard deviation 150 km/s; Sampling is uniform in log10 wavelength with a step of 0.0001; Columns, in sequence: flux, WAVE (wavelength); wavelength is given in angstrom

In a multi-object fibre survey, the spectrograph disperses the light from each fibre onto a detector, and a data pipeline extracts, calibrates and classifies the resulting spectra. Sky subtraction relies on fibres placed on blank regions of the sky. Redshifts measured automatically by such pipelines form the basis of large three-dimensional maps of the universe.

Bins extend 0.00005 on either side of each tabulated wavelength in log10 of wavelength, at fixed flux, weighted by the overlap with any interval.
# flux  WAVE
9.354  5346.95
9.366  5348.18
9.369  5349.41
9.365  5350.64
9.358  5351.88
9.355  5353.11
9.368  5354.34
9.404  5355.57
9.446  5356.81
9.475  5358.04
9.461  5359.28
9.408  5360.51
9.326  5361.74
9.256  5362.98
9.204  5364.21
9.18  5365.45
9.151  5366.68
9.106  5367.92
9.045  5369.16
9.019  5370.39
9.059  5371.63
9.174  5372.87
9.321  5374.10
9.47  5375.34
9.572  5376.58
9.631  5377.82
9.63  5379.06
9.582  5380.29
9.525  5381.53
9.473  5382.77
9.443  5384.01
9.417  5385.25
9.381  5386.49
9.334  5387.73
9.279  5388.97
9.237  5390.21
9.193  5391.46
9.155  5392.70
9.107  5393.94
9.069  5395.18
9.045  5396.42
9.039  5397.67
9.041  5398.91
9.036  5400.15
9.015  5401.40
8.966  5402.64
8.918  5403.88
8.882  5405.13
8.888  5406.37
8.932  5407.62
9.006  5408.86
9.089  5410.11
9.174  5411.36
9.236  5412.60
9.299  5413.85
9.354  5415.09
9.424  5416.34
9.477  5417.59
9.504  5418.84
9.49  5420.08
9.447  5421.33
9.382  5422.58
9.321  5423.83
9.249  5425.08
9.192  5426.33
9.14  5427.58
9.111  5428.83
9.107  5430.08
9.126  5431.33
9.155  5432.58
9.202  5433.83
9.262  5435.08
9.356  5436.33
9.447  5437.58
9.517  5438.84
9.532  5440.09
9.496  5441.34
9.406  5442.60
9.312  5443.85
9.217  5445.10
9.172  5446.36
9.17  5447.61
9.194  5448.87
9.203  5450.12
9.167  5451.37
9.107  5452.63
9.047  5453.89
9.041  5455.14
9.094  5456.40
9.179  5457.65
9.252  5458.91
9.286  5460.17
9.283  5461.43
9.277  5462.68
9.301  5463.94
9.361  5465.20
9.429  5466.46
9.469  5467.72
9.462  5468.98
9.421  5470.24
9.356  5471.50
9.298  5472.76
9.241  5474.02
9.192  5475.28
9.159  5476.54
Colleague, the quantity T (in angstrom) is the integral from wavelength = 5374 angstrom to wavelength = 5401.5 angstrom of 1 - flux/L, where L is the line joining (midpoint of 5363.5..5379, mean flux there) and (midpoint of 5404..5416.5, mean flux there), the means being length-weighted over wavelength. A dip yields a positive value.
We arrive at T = -0.3 angstrom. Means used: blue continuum 9.26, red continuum 9.11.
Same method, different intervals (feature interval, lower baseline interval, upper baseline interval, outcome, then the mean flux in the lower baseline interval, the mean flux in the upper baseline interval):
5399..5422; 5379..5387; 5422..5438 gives 0.4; 9.49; 9.23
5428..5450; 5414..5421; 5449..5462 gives 0.0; 9.45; 9.17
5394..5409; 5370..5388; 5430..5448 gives 0.6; 9.41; 9.31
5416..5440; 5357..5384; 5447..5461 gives -0.3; 9.34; 9.16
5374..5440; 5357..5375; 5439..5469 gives 0.0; 9.24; 9.27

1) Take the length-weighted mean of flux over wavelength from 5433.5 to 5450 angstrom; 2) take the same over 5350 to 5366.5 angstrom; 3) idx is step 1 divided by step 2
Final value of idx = 1.00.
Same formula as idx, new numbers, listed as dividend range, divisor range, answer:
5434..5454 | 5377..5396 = 0.99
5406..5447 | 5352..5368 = 0.99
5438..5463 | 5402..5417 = 1.02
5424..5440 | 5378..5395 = 0.99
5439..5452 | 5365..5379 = 1.00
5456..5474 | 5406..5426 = 1.01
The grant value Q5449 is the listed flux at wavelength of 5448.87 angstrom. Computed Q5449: 9.194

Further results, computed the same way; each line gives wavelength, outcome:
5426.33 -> 9.192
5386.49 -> 9.381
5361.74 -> 9.326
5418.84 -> 9.504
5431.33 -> 9.126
